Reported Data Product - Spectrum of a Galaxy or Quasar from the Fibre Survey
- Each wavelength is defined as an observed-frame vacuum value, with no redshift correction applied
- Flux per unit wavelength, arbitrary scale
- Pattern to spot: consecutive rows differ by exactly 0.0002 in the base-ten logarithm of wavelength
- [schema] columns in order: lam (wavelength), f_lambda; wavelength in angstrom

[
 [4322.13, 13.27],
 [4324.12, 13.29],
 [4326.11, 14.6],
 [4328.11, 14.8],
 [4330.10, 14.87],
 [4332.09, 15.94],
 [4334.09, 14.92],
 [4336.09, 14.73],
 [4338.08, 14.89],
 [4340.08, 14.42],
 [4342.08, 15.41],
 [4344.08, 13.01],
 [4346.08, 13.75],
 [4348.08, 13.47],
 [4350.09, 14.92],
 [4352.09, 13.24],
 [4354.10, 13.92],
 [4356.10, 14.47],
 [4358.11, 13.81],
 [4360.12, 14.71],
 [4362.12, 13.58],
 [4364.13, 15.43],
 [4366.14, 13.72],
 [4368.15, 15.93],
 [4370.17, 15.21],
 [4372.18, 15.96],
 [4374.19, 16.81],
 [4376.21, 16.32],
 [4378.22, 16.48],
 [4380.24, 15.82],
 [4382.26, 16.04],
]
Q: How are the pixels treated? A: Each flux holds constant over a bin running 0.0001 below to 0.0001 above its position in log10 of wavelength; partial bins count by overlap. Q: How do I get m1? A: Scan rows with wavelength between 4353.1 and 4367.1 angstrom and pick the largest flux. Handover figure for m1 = 15.43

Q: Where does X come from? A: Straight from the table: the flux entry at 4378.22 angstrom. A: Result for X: 16.48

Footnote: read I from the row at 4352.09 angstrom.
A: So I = 13.24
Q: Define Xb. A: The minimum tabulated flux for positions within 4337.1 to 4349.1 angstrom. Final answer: 13.01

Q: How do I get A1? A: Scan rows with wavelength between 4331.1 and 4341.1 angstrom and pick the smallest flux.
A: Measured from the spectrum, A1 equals 14.42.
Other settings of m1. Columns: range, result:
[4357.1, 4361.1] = 14.71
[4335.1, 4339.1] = 14.89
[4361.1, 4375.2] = 16.81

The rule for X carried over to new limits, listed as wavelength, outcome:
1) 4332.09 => 15.94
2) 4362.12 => 13.58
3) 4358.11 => 13.81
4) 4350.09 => 14.92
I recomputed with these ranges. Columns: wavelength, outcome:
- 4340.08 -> 14.42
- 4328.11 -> 14.8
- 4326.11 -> 14.6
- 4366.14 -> 13.72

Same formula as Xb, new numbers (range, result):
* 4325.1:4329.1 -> 14.6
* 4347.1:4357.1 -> 13.24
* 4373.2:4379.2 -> 16.32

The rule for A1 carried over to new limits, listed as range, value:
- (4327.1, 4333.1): 14.8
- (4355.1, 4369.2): 13.58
